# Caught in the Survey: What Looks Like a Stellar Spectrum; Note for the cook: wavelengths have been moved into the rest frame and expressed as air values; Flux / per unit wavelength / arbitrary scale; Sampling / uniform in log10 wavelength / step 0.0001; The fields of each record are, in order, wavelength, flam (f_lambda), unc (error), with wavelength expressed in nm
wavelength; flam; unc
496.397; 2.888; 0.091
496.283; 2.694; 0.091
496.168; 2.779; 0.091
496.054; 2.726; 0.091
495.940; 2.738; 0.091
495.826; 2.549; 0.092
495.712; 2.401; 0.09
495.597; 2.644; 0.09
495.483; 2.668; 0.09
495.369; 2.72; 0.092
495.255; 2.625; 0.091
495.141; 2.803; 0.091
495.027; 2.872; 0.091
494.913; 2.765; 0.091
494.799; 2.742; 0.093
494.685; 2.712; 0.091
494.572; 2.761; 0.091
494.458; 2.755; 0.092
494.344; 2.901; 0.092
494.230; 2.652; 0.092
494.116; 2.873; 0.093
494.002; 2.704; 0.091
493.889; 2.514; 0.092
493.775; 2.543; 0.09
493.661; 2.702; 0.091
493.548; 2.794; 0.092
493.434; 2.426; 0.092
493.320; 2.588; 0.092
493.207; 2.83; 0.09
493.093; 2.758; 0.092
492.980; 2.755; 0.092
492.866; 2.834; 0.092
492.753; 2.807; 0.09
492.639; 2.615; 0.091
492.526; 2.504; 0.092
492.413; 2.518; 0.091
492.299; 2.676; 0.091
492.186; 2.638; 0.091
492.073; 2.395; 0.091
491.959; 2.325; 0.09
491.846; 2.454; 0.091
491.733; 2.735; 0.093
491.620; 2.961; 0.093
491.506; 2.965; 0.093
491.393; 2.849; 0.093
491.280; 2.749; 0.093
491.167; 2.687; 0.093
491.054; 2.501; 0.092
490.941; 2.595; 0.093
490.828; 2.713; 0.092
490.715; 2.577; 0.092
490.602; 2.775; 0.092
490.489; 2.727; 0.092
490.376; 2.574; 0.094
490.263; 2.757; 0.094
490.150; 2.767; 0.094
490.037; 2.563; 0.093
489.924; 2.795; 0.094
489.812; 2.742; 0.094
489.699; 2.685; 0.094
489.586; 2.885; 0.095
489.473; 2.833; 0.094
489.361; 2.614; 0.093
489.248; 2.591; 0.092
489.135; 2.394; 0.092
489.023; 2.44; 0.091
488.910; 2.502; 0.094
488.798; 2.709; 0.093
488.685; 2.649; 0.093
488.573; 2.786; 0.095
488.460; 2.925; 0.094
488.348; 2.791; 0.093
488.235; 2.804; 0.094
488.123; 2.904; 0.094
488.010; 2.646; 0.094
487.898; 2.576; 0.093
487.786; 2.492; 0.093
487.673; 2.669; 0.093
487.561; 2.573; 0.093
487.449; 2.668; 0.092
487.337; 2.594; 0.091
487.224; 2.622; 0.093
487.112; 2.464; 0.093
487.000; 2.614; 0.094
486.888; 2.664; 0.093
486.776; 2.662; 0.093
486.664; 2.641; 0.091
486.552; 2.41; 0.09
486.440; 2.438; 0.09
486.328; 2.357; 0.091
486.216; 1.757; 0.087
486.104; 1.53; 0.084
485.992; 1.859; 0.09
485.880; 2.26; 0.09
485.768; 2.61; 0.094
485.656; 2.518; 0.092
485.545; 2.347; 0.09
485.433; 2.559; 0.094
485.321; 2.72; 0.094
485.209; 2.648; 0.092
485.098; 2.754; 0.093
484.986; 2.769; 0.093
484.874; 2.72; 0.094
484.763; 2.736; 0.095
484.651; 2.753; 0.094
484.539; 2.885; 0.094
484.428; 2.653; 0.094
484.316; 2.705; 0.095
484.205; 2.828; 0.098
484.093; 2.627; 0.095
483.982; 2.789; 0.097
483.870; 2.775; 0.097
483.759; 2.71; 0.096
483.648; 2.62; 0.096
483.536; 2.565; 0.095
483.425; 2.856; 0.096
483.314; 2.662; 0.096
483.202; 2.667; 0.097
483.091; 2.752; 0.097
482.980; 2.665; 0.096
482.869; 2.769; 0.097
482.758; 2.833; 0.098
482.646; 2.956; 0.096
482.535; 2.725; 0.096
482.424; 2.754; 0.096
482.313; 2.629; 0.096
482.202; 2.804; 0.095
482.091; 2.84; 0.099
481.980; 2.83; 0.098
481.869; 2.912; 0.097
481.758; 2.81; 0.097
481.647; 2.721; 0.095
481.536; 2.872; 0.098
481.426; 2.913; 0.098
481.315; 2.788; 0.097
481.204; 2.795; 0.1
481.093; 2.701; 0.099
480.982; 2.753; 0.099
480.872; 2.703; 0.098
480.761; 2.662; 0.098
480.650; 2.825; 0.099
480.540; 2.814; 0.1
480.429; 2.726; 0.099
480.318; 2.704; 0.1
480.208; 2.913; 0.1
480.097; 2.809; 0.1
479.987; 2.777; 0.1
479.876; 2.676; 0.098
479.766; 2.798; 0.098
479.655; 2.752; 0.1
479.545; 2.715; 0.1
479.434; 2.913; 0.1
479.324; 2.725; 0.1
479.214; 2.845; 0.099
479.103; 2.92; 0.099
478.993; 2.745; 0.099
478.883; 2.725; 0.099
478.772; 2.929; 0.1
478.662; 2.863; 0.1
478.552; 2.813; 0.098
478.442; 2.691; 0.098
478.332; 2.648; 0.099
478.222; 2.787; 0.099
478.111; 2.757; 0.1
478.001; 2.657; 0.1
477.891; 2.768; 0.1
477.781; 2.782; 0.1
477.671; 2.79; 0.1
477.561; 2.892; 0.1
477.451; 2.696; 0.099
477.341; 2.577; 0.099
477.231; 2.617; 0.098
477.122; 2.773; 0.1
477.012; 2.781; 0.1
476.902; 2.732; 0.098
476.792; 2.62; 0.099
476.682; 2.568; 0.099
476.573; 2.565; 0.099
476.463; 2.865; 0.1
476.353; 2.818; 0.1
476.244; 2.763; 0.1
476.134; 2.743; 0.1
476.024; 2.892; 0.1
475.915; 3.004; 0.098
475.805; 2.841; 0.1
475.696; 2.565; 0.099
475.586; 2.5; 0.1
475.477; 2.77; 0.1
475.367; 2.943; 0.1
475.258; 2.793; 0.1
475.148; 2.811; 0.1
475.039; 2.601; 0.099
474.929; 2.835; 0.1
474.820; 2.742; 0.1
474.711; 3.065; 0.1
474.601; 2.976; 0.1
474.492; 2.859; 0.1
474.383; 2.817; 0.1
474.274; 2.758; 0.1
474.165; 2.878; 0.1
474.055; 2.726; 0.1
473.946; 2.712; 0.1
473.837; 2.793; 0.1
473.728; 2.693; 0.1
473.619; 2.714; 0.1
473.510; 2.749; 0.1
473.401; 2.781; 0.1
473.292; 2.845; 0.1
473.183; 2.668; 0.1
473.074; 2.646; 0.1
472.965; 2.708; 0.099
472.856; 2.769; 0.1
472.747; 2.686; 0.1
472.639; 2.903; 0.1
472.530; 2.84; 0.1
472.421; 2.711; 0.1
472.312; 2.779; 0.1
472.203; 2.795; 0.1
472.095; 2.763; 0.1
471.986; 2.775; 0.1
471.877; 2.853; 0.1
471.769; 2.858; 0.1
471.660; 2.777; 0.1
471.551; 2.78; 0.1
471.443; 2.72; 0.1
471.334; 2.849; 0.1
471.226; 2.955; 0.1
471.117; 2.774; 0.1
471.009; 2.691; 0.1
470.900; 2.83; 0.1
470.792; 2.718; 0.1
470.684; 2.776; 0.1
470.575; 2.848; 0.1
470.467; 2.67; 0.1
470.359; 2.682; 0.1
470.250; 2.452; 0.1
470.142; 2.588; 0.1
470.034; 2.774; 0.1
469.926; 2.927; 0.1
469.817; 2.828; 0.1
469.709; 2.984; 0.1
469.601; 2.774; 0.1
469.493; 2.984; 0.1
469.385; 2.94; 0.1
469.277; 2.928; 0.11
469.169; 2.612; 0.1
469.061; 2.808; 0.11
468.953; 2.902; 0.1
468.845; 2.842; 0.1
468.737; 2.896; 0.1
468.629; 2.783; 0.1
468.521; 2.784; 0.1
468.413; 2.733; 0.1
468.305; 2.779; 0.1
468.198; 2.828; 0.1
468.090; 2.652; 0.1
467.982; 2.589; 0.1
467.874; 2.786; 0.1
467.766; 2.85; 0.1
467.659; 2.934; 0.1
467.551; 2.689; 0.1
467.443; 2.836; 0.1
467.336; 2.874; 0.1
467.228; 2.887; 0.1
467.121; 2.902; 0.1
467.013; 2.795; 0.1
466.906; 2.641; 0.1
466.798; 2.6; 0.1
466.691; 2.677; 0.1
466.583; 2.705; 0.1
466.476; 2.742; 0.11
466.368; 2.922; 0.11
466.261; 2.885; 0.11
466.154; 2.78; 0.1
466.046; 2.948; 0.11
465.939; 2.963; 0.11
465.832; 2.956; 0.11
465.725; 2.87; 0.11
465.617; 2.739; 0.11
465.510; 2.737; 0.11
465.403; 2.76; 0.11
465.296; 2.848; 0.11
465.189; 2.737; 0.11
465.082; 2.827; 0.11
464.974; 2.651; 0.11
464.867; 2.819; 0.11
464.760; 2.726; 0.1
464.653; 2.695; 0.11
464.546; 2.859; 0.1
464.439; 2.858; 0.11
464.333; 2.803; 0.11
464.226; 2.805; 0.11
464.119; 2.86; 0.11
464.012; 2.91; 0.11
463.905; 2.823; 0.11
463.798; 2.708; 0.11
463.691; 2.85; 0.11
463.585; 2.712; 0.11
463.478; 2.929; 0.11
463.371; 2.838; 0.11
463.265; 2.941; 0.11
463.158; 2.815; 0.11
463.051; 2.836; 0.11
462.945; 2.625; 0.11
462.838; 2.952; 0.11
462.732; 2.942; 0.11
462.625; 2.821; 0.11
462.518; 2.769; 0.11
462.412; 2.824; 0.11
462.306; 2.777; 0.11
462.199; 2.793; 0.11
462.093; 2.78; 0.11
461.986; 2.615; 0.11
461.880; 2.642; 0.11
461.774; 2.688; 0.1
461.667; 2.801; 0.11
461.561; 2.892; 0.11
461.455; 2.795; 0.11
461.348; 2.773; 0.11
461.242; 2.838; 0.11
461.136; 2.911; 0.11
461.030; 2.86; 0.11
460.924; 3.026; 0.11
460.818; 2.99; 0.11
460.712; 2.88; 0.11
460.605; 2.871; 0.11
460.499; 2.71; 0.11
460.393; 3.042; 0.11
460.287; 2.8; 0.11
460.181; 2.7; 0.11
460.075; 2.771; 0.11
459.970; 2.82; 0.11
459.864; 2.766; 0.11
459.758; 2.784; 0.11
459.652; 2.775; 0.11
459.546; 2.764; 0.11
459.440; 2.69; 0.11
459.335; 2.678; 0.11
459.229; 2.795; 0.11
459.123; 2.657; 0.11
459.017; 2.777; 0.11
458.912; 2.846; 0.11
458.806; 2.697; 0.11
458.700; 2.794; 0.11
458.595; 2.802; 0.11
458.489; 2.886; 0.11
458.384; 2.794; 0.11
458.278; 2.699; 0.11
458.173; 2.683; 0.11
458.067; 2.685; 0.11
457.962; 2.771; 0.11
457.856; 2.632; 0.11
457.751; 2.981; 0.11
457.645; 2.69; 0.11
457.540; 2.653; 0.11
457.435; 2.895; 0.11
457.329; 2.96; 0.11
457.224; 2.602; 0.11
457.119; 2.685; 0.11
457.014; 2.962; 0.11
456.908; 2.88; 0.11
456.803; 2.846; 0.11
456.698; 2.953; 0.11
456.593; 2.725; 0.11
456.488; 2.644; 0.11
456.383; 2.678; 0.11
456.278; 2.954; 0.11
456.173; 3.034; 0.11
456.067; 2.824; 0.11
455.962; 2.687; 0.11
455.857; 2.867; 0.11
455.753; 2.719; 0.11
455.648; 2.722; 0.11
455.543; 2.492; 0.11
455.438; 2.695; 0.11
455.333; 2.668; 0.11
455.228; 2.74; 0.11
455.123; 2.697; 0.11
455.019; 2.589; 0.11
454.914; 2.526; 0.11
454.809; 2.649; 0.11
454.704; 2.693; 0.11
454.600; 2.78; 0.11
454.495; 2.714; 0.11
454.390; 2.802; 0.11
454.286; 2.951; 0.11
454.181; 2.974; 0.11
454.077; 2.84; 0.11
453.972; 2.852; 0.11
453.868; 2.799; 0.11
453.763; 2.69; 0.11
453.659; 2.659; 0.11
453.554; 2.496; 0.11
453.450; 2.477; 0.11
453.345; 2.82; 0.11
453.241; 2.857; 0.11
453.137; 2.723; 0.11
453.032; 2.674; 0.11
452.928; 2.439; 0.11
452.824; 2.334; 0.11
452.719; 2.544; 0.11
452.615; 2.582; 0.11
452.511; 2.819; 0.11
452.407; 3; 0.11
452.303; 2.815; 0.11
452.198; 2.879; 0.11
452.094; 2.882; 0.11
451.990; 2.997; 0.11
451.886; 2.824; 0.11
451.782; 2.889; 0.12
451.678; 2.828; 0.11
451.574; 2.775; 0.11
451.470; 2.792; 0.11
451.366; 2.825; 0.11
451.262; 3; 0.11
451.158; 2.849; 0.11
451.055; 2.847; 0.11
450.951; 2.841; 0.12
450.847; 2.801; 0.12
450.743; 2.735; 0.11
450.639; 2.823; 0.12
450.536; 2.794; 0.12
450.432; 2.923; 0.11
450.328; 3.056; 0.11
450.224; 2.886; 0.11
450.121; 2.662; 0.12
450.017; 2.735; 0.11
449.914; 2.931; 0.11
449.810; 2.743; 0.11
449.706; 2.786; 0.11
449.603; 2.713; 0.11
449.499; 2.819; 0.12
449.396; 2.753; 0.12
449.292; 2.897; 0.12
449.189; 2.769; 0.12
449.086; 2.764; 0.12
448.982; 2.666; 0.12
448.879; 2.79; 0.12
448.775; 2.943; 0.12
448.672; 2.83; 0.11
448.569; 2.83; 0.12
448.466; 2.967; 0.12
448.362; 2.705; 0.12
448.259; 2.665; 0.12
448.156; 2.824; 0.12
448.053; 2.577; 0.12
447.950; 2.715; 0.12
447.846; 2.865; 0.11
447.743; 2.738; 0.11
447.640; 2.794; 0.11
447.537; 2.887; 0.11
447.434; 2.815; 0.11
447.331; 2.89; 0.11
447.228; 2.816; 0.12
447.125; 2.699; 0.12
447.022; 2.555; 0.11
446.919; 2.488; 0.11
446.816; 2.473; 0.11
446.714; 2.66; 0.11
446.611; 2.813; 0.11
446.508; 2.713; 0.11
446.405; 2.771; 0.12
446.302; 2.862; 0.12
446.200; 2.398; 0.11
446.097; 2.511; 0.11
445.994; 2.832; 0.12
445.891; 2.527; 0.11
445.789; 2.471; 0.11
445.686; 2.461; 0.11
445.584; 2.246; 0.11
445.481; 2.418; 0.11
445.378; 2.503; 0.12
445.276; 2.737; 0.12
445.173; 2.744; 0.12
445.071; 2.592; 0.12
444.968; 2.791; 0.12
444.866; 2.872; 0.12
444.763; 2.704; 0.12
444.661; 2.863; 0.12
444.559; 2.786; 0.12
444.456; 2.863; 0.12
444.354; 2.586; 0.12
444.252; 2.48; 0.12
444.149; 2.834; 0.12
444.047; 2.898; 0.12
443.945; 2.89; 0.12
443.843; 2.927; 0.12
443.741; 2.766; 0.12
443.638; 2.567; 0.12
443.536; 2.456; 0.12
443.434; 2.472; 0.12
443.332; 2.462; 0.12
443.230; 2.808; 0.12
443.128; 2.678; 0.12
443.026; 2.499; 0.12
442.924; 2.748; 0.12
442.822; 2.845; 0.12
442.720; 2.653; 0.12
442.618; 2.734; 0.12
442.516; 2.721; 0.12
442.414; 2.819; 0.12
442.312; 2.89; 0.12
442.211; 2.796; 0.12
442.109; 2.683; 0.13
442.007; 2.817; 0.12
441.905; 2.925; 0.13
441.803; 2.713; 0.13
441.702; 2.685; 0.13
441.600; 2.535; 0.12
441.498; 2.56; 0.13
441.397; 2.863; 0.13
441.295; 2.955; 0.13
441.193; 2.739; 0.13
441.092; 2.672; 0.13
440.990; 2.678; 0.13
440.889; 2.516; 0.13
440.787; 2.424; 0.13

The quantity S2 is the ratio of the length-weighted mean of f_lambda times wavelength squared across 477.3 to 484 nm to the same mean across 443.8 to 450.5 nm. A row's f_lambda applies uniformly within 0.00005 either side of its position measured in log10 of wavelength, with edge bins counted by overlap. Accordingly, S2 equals 1.17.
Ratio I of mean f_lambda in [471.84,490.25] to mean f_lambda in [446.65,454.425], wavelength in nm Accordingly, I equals 0.98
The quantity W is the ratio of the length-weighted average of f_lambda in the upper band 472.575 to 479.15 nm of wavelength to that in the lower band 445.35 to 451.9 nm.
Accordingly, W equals 1.01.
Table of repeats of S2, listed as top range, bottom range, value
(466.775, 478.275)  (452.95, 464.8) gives 1.06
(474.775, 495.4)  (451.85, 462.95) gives 1.09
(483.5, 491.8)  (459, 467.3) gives 1.04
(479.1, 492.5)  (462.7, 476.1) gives 1.02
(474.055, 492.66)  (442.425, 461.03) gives 1.12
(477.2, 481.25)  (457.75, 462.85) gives 1.07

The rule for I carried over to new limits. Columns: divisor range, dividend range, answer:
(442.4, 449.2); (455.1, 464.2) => 1.03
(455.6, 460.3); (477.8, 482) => 1.00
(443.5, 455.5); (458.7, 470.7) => 1.02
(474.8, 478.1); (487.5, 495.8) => 0.98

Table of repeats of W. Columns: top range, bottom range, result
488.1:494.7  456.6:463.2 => 0.96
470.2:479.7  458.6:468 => 0.99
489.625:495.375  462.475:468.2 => 0.96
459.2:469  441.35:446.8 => 1.04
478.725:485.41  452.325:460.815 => 1.00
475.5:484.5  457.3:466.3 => 0.98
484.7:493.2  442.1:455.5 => 0.95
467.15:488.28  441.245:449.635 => 1.01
